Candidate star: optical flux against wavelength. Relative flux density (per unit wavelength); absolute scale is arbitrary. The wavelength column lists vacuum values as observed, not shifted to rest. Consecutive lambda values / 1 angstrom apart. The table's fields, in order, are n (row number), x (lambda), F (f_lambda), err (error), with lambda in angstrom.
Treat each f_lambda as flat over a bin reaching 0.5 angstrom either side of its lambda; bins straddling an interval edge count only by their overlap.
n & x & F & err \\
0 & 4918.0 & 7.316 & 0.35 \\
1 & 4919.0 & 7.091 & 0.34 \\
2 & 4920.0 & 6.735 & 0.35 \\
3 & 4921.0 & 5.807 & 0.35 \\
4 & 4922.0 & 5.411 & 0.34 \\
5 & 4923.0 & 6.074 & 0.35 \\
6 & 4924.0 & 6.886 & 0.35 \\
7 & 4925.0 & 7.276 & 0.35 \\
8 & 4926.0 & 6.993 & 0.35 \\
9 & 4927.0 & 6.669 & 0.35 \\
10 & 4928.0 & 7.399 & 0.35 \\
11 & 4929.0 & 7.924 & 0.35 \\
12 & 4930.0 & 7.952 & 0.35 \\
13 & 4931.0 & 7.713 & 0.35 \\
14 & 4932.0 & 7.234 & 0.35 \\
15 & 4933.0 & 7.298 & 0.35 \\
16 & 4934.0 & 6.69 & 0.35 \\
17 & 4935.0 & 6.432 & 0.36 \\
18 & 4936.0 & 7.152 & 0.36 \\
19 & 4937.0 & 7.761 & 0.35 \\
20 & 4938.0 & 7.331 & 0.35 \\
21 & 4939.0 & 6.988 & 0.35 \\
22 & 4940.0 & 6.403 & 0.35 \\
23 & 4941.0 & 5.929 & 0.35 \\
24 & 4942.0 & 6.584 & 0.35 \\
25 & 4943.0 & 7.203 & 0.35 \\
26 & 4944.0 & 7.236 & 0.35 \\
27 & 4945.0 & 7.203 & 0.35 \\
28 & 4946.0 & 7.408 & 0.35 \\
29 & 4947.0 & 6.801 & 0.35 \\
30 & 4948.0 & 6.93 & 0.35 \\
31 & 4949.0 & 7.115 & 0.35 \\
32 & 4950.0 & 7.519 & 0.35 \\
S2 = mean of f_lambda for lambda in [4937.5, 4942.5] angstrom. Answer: 6.65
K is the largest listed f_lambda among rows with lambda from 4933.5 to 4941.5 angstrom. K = 7.761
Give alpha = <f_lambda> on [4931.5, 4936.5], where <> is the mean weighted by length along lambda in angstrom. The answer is 6.96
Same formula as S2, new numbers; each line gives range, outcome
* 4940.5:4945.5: 6.83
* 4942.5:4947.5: 7.17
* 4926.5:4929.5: 7.33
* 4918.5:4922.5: 6.26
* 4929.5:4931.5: 7.83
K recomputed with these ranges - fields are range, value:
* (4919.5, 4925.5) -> 7.276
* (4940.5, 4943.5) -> 7.203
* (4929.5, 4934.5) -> 7.952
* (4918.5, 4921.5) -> 7.091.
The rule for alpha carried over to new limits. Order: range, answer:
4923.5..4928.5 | 7.04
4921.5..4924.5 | 6.12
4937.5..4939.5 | 7.16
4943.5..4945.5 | 7.22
